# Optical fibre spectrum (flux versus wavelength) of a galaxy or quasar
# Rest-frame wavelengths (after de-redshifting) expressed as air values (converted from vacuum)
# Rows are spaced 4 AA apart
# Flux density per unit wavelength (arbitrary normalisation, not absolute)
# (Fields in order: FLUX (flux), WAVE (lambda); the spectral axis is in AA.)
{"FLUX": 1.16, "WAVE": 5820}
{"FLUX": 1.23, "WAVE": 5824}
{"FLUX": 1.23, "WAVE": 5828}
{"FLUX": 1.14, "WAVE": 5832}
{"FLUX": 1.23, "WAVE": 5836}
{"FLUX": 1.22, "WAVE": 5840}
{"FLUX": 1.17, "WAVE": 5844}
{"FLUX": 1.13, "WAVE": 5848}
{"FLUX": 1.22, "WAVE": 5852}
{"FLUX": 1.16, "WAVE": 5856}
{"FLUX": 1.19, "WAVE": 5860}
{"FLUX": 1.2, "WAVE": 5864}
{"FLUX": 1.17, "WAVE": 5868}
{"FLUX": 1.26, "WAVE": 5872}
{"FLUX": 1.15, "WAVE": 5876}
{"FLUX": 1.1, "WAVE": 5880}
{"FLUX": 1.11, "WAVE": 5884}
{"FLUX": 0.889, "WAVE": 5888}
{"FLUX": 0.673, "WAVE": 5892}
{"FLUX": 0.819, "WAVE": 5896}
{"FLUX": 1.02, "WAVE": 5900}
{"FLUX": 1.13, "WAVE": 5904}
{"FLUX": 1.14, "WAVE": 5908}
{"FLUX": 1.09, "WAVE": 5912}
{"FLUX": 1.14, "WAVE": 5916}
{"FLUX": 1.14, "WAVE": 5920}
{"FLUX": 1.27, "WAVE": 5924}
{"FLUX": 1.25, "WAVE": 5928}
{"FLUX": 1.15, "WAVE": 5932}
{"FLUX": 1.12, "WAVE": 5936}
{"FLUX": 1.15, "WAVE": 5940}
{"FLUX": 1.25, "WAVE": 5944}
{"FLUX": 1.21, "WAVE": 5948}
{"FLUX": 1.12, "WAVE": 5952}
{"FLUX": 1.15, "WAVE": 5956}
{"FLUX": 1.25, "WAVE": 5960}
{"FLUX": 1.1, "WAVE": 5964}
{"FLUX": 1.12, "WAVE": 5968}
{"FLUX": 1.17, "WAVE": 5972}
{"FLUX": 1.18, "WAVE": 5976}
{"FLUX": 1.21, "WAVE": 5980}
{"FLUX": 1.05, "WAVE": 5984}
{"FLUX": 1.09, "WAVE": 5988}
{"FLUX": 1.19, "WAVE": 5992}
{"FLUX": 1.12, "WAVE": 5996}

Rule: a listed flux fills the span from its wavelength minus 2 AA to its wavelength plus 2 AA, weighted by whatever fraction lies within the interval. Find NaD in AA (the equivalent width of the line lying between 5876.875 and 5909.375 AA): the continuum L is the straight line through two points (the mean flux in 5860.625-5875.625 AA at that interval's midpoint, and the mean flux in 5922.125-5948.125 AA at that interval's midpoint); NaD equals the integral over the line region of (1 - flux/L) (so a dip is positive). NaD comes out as 5.8 AA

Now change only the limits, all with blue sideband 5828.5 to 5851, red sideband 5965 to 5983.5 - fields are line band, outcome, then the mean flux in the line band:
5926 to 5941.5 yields 0.0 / 1.17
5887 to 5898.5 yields 3.7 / 0.795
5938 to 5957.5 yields -0.2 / 1.18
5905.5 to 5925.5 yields 0.3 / 1.15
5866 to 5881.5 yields 0.1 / 1.17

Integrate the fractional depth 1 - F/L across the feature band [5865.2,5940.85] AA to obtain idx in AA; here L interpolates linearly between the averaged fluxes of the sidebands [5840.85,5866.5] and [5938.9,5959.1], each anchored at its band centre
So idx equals 5.6 AA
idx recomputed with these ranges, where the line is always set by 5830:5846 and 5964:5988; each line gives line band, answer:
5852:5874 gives -0.3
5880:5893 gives 2.6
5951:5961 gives -0.2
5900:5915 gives 0.7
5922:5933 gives -0.7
